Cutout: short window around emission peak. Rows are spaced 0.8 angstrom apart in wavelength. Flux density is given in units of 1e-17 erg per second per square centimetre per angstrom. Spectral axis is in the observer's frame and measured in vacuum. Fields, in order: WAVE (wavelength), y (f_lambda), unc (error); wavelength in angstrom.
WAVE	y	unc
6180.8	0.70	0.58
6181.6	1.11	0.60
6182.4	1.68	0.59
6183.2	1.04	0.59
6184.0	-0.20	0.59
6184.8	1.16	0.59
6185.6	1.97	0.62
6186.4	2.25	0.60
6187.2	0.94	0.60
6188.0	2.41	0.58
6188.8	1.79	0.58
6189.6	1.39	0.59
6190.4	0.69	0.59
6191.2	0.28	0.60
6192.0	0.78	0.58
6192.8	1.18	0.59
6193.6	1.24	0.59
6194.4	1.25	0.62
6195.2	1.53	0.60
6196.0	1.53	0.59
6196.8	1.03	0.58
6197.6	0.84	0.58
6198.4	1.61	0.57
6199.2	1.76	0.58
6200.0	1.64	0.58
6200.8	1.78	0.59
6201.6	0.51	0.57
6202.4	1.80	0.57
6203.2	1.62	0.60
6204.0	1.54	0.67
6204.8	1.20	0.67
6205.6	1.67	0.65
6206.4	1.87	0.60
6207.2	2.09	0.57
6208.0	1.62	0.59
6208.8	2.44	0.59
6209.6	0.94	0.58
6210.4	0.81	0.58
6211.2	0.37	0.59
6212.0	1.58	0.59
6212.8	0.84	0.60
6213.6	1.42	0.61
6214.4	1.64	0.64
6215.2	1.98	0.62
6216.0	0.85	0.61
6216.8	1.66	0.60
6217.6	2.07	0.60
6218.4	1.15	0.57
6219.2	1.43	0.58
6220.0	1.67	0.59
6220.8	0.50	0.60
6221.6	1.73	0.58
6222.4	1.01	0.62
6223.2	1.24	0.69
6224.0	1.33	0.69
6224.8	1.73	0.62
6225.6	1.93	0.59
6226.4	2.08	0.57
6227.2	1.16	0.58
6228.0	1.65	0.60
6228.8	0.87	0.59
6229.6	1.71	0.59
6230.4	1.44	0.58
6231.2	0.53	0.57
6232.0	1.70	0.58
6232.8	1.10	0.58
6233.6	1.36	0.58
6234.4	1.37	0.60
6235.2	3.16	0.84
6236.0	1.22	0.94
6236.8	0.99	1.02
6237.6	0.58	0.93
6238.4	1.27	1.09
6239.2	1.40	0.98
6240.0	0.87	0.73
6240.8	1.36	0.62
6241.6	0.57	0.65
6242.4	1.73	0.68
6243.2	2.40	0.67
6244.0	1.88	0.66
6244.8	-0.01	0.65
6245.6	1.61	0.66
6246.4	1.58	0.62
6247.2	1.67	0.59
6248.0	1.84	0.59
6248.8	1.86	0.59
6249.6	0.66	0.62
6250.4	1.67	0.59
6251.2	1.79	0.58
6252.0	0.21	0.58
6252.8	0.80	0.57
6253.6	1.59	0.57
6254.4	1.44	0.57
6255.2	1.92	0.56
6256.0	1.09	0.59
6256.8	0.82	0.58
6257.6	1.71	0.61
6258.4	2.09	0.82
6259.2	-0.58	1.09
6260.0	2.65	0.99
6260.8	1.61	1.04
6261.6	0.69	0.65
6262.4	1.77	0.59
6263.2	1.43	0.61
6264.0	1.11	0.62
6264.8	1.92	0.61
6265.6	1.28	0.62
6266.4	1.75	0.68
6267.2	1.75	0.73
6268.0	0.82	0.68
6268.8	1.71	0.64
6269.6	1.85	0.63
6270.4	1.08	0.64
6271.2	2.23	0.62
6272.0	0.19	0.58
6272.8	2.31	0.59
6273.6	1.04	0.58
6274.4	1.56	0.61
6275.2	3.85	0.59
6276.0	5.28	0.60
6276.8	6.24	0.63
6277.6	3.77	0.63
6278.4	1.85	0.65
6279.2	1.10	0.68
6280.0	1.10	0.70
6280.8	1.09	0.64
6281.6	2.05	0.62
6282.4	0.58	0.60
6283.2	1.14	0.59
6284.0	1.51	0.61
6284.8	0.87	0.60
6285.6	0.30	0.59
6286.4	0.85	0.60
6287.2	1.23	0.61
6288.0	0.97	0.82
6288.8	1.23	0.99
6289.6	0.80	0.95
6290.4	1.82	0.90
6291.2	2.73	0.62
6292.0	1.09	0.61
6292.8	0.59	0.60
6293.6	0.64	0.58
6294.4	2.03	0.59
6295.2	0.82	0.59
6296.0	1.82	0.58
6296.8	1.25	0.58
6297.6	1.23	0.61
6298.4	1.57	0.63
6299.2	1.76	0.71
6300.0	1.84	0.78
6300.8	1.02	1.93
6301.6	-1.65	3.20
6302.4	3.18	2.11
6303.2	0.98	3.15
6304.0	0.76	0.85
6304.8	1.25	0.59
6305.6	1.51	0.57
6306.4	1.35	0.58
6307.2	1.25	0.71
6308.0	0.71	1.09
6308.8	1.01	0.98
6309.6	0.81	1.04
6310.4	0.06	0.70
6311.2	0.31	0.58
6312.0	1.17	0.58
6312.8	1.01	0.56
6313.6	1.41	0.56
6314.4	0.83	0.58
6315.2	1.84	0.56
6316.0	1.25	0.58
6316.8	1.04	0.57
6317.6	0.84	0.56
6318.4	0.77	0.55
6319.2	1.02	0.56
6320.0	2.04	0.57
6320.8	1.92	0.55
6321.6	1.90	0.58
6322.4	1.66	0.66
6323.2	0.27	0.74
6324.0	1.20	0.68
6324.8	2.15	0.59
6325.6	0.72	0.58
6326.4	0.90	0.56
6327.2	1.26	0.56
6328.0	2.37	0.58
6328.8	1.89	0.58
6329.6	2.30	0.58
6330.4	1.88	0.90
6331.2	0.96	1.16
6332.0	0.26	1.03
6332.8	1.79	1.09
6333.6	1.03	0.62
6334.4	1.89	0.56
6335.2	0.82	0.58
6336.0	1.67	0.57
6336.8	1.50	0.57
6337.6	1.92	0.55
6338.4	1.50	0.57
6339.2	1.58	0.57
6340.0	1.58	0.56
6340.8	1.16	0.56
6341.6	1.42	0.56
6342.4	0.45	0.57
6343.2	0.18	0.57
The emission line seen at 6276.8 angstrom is H-beta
